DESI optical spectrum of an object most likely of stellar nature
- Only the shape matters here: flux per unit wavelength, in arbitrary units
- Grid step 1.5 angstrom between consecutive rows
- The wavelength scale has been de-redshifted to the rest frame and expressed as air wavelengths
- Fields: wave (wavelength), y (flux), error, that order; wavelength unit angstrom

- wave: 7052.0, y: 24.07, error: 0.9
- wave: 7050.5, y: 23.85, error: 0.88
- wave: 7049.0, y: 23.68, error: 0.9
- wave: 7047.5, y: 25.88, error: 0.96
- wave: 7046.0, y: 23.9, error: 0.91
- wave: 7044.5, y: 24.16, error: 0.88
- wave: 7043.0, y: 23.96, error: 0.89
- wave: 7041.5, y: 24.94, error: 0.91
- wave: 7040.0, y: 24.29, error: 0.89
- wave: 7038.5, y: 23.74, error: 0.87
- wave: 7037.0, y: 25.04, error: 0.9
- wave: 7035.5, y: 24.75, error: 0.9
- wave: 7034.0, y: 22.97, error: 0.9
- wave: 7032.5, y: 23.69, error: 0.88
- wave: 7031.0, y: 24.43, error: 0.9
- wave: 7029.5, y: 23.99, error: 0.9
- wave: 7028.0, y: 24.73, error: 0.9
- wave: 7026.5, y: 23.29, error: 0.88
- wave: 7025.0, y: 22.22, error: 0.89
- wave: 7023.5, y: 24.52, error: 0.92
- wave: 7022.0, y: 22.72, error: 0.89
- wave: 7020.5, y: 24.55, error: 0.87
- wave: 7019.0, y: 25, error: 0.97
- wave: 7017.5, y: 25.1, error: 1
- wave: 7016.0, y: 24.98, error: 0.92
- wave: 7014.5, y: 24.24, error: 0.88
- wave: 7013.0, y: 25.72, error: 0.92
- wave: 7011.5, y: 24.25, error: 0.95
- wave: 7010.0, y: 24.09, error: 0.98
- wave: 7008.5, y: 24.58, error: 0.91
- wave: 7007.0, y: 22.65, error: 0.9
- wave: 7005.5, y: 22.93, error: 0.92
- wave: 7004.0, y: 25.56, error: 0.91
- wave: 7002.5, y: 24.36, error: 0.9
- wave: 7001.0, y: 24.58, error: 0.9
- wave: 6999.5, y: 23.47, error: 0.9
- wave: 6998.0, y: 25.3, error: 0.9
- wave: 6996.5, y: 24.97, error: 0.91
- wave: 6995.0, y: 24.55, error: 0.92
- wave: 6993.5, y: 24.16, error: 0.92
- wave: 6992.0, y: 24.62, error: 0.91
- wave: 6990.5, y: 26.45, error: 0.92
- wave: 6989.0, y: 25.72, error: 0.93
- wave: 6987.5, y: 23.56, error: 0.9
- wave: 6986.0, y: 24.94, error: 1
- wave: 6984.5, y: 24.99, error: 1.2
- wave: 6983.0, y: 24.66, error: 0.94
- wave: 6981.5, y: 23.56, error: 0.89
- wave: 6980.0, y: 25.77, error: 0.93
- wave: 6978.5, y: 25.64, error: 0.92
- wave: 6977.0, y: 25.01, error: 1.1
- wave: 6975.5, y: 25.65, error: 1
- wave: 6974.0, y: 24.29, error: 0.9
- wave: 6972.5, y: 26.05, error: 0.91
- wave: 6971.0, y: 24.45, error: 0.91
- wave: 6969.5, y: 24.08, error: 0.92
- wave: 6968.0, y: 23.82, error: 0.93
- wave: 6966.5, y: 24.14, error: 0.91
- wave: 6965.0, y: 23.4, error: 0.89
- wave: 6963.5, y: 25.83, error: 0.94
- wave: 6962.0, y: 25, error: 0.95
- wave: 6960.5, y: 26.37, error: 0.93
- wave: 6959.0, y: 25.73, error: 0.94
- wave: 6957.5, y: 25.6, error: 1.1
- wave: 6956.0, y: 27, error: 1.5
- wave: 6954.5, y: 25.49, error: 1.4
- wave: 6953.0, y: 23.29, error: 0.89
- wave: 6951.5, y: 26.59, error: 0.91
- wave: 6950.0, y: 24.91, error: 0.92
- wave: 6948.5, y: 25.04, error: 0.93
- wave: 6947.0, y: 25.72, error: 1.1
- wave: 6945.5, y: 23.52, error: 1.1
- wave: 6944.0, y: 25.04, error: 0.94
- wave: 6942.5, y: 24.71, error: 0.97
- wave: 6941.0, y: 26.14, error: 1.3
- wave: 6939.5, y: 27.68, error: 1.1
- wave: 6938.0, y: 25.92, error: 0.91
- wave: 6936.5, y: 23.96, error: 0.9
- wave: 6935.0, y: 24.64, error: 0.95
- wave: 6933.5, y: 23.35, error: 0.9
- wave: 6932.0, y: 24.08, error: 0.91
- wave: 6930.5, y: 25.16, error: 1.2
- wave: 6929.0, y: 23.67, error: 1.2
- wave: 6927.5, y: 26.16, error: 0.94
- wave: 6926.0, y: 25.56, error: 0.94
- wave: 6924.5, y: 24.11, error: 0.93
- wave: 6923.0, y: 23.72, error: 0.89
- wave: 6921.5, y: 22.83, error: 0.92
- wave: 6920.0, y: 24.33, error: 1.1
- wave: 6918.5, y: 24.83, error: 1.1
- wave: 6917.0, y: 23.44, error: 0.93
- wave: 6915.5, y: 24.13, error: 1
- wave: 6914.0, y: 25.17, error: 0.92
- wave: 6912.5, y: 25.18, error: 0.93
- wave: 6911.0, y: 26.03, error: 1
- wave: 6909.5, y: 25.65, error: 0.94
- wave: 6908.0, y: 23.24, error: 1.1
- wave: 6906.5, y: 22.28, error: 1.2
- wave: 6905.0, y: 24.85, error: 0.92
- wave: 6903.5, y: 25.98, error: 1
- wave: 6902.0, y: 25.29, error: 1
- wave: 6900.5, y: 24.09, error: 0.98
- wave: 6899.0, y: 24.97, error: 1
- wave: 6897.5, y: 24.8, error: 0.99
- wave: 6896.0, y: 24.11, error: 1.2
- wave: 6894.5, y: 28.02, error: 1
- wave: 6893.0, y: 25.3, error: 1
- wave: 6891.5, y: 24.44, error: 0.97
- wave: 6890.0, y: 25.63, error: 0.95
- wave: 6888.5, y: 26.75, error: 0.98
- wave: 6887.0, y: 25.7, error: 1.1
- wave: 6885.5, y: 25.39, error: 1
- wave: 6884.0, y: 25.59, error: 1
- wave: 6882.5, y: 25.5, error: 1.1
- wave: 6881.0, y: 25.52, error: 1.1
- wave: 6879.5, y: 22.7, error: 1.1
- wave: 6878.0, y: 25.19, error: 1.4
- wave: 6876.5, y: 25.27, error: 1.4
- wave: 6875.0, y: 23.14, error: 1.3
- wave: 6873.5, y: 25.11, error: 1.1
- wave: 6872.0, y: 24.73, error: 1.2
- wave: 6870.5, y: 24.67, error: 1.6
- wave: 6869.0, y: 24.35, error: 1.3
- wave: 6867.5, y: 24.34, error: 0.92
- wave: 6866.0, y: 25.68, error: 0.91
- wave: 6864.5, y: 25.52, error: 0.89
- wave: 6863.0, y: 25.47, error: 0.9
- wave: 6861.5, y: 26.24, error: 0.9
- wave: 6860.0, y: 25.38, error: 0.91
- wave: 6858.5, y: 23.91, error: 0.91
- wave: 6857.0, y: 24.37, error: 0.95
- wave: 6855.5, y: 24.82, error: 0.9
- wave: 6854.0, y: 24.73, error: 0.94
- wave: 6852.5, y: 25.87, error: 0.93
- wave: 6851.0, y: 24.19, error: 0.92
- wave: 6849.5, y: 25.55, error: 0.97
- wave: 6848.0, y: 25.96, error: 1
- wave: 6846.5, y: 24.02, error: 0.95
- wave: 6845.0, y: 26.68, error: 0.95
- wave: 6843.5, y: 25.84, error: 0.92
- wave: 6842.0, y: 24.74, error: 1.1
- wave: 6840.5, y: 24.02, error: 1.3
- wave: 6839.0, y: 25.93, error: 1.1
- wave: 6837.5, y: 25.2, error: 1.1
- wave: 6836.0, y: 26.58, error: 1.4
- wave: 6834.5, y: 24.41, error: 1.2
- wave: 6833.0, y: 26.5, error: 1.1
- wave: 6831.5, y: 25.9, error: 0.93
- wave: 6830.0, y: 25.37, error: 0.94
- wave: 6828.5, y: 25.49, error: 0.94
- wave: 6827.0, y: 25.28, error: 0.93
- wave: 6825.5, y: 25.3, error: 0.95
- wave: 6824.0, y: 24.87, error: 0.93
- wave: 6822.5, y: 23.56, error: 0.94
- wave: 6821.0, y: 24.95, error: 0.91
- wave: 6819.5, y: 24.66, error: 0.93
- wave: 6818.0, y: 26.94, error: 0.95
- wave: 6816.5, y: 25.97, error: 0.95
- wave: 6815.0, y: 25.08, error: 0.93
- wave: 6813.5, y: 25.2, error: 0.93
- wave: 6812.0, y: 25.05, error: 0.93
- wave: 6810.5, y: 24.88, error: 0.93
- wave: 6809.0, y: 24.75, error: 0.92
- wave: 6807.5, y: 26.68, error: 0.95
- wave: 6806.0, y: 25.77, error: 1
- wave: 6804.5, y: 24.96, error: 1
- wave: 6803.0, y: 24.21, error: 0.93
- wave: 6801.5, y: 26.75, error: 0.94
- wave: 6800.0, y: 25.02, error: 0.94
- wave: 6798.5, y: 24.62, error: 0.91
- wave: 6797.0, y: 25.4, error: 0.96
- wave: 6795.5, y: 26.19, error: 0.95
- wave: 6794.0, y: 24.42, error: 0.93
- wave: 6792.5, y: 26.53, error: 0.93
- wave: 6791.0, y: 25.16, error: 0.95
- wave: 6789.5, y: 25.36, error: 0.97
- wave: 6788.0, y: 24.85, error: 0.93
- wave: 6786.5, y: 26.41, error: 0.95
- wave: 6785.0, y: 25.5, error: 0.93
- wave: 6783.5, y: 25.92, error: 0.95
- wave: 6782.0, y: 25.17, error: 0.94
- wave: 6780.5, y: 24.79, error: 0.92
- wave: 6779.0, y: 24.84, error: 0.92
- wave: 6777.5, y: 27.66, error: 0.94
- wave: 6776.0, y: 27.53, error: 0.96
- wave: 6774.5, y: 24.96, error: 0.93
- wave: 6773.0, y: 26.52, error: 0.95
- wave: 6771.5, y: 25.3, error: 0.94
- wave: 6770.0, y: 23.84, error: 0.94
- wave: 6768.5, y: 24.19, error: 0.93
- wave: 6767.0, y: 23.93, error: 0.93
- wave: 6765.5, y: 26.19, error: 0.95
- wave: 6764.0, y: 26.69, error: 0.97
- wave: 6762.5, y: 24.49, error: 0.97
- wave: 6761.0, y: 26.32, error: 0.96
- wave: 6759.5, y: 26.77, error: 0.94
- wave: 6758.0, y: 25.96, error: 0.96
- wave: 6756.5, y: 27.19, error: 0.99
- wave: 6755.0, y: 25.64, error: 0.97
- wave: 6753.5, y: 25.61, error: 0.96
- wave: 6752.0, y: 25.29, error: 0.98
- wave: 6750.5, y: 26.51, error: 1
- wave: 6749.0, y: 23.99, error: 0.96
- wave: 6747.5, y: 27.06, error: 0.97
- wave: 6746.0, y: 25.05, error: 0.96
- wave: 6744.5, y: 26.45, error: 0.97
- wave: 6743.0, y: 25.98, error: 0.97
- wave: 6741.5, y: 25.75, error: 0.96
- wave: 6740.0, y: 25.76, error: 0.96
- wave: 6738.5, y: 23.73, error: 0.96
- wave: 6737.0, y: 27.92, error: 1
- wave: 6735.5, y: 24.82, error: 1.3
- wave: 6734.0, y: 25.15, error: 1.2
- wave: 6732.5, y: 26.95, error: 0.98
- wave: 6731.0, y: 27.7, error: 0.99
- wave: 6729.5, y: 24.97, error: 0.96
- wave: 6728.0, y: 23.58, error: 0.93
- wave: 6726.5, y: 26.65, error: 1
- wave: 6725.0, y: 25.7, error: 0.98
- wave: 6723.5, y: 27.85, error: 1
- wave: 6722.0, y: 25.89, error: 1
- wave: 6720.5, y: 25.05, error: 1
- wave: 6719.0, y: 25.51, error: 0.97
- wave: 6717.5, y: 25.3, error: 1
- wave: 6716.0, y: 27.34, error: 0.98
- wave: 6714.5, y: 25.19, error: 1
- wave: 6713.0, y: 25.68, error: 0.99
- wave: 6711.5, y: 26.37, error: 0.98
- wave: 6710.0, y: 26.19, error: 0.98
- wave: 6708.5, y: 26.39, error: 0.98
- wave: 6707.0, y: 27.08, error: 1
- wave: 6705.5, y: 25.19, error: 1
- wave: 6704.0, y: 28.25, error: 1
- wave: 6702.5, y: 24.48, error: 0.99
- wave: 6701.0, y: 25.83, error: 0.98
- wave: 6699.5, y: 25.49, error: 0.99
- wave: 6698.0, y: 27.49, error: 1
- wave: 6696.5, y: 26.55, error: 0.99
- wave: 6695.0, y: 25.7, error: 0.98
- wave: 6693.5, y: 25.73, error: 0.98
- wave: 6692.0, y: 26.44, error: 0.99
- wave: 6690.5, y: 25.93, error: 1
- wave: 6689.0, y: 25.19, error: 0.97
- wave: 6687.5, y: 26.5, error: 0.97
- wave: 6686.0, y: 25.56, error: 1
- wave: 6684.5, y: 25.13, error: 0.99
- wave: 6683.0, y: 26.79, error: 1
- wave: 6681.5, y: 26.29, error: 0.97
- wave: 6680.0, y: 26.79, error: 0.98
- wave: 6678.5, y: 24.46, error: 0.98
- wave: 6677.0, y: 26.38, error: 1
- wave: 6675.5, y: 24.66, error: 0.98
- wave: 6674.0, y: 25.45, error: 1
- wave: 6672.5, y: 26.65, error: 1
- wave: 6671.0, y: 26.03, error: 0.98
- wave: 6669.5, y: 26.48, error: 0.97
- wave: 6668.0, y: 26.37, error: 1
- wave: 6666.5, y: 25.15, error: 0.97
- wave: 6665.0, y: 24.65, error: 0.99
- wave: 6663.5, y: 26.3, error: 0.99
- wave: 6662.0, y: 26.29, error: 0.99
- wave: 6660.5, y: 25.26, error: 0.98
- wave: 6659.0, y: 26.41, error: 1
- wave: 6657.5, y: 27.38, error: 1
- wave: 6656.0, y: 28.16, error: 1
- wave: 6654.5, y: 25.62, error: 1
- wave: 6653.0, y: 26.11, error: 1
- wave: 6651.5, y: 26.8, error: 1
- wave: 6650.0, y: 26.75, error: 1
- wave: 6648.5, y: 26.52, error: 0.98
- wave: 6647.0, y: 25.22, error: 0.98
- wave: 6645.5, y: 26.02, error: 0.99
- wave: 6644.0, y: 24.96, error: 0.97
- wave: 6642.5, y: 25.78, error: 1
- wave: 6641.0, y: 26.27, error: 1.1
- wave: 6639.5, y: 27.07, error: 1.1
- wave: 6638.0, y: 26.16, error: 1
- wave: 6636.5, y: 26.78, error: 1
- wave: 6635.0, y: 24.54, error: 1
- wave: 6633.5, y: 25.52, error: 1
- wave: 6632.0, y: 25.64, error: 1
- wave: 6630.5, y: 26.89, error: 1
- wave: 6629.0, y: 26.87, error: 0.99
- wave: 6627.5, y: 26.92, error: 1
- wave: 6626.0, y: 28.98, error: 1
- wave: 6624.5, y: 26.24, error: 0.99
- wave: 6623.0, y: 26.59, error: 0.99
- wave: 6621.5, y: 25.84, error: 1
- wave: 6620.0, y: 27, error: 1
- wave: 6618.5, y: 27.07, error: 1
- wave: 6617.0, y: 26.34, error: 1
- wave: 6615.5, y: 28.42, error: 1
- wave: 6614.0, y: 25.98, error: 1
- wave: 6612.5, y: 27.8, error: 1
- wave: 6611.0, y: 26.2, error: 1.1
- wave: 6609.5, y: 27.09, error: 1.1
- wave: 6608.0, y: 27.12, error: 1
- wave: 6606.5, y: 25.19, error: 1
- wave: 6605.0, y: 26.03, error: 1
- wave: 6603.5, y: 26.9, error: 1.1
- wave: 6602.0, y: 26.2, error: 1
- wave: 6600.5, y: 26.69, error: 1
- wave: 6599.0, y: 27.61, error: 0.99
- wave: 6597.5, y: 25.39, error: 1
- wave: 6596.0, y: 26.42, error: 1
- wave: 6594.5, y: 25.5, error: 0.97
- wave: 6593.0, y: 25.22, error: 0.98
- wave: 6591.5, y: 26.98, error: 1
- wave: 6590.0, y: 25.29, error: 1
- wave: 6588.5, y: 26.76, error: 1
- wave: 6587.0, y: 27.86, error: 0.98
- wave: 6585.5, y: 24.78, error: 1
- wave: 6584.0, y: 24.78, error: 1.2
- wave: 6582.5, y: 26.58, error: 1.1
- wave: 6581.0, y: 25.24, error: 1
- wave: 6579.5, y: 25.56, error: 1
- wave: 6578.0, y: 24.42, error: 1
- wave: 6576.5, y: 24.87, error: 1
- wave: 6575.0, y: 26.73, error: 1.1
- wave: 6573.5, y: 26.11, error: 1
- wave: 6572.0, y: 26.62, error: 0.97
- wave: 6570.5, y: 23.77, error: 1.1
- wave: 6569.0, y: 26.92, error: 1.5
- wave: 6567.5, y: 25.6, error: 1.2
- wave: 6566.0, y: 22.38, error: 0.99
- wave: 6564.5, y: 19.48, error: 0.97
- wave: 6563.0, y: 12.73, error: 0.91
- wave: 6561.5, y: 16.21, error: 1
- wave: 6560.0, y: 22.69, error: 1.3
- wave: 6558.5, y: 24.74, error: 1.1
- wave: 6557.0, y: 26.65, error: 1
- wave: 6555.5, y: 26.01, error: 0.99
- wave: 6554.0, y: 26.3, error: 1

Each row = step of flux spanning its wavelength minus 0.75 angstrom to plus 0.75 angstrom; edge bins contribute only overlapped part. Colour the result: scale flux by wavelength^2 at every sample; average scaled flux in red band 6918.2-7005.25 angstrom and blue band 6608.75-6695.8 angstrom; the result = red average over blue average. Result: 1.04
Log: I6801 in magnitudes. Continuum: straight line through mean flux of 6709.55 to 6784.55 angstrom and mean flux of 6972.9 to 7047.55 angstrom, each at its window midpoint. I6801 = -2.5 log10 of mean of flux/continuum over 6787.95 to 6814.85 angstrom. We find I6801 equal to 0.01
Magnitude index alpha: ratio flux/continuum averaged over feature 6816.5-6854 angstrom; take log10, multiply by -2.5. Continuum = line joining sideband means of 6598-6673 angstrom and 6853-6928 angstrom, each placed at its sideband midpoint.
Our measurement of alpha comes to 0.00 mag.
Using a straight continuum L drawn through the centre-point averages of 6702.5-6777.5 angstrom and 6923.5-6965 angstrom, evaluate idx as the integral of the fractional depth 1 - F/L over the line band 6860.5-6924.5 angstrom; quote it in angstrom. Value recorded 1.2 angstrom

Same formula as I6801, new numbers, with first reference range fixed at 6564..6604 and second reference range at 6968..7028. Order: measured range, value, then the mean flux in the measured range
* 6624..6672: -0.03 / 26.3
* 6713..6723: -0.02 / 25.8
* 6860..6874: -0.01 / 25.1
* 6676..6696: -0.02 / 25.9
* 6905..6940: 0.01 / 24.6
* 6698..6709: -0.04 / 26.2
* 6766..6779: -0.01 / 25.5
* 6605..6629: -0.05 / 26.8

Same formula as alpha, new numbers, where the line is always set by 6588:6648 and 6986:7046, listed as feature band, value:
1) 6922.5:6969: -0.014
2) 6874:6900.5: -0.007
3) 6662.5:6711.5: 0.001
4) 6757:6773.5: 0.006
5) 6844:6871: 0.002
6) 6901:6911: 0.011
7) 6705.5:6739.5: -0.004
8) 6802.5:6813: 0.008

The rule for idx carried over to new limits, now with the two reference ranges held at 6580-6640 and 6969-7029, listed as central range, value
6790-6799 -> 0.0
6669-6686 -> 0.1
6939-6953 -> -0.3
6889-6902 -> -0.1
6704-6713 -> -0.1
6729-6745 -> -0.1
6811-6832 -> 0.1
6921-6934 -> 0.3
